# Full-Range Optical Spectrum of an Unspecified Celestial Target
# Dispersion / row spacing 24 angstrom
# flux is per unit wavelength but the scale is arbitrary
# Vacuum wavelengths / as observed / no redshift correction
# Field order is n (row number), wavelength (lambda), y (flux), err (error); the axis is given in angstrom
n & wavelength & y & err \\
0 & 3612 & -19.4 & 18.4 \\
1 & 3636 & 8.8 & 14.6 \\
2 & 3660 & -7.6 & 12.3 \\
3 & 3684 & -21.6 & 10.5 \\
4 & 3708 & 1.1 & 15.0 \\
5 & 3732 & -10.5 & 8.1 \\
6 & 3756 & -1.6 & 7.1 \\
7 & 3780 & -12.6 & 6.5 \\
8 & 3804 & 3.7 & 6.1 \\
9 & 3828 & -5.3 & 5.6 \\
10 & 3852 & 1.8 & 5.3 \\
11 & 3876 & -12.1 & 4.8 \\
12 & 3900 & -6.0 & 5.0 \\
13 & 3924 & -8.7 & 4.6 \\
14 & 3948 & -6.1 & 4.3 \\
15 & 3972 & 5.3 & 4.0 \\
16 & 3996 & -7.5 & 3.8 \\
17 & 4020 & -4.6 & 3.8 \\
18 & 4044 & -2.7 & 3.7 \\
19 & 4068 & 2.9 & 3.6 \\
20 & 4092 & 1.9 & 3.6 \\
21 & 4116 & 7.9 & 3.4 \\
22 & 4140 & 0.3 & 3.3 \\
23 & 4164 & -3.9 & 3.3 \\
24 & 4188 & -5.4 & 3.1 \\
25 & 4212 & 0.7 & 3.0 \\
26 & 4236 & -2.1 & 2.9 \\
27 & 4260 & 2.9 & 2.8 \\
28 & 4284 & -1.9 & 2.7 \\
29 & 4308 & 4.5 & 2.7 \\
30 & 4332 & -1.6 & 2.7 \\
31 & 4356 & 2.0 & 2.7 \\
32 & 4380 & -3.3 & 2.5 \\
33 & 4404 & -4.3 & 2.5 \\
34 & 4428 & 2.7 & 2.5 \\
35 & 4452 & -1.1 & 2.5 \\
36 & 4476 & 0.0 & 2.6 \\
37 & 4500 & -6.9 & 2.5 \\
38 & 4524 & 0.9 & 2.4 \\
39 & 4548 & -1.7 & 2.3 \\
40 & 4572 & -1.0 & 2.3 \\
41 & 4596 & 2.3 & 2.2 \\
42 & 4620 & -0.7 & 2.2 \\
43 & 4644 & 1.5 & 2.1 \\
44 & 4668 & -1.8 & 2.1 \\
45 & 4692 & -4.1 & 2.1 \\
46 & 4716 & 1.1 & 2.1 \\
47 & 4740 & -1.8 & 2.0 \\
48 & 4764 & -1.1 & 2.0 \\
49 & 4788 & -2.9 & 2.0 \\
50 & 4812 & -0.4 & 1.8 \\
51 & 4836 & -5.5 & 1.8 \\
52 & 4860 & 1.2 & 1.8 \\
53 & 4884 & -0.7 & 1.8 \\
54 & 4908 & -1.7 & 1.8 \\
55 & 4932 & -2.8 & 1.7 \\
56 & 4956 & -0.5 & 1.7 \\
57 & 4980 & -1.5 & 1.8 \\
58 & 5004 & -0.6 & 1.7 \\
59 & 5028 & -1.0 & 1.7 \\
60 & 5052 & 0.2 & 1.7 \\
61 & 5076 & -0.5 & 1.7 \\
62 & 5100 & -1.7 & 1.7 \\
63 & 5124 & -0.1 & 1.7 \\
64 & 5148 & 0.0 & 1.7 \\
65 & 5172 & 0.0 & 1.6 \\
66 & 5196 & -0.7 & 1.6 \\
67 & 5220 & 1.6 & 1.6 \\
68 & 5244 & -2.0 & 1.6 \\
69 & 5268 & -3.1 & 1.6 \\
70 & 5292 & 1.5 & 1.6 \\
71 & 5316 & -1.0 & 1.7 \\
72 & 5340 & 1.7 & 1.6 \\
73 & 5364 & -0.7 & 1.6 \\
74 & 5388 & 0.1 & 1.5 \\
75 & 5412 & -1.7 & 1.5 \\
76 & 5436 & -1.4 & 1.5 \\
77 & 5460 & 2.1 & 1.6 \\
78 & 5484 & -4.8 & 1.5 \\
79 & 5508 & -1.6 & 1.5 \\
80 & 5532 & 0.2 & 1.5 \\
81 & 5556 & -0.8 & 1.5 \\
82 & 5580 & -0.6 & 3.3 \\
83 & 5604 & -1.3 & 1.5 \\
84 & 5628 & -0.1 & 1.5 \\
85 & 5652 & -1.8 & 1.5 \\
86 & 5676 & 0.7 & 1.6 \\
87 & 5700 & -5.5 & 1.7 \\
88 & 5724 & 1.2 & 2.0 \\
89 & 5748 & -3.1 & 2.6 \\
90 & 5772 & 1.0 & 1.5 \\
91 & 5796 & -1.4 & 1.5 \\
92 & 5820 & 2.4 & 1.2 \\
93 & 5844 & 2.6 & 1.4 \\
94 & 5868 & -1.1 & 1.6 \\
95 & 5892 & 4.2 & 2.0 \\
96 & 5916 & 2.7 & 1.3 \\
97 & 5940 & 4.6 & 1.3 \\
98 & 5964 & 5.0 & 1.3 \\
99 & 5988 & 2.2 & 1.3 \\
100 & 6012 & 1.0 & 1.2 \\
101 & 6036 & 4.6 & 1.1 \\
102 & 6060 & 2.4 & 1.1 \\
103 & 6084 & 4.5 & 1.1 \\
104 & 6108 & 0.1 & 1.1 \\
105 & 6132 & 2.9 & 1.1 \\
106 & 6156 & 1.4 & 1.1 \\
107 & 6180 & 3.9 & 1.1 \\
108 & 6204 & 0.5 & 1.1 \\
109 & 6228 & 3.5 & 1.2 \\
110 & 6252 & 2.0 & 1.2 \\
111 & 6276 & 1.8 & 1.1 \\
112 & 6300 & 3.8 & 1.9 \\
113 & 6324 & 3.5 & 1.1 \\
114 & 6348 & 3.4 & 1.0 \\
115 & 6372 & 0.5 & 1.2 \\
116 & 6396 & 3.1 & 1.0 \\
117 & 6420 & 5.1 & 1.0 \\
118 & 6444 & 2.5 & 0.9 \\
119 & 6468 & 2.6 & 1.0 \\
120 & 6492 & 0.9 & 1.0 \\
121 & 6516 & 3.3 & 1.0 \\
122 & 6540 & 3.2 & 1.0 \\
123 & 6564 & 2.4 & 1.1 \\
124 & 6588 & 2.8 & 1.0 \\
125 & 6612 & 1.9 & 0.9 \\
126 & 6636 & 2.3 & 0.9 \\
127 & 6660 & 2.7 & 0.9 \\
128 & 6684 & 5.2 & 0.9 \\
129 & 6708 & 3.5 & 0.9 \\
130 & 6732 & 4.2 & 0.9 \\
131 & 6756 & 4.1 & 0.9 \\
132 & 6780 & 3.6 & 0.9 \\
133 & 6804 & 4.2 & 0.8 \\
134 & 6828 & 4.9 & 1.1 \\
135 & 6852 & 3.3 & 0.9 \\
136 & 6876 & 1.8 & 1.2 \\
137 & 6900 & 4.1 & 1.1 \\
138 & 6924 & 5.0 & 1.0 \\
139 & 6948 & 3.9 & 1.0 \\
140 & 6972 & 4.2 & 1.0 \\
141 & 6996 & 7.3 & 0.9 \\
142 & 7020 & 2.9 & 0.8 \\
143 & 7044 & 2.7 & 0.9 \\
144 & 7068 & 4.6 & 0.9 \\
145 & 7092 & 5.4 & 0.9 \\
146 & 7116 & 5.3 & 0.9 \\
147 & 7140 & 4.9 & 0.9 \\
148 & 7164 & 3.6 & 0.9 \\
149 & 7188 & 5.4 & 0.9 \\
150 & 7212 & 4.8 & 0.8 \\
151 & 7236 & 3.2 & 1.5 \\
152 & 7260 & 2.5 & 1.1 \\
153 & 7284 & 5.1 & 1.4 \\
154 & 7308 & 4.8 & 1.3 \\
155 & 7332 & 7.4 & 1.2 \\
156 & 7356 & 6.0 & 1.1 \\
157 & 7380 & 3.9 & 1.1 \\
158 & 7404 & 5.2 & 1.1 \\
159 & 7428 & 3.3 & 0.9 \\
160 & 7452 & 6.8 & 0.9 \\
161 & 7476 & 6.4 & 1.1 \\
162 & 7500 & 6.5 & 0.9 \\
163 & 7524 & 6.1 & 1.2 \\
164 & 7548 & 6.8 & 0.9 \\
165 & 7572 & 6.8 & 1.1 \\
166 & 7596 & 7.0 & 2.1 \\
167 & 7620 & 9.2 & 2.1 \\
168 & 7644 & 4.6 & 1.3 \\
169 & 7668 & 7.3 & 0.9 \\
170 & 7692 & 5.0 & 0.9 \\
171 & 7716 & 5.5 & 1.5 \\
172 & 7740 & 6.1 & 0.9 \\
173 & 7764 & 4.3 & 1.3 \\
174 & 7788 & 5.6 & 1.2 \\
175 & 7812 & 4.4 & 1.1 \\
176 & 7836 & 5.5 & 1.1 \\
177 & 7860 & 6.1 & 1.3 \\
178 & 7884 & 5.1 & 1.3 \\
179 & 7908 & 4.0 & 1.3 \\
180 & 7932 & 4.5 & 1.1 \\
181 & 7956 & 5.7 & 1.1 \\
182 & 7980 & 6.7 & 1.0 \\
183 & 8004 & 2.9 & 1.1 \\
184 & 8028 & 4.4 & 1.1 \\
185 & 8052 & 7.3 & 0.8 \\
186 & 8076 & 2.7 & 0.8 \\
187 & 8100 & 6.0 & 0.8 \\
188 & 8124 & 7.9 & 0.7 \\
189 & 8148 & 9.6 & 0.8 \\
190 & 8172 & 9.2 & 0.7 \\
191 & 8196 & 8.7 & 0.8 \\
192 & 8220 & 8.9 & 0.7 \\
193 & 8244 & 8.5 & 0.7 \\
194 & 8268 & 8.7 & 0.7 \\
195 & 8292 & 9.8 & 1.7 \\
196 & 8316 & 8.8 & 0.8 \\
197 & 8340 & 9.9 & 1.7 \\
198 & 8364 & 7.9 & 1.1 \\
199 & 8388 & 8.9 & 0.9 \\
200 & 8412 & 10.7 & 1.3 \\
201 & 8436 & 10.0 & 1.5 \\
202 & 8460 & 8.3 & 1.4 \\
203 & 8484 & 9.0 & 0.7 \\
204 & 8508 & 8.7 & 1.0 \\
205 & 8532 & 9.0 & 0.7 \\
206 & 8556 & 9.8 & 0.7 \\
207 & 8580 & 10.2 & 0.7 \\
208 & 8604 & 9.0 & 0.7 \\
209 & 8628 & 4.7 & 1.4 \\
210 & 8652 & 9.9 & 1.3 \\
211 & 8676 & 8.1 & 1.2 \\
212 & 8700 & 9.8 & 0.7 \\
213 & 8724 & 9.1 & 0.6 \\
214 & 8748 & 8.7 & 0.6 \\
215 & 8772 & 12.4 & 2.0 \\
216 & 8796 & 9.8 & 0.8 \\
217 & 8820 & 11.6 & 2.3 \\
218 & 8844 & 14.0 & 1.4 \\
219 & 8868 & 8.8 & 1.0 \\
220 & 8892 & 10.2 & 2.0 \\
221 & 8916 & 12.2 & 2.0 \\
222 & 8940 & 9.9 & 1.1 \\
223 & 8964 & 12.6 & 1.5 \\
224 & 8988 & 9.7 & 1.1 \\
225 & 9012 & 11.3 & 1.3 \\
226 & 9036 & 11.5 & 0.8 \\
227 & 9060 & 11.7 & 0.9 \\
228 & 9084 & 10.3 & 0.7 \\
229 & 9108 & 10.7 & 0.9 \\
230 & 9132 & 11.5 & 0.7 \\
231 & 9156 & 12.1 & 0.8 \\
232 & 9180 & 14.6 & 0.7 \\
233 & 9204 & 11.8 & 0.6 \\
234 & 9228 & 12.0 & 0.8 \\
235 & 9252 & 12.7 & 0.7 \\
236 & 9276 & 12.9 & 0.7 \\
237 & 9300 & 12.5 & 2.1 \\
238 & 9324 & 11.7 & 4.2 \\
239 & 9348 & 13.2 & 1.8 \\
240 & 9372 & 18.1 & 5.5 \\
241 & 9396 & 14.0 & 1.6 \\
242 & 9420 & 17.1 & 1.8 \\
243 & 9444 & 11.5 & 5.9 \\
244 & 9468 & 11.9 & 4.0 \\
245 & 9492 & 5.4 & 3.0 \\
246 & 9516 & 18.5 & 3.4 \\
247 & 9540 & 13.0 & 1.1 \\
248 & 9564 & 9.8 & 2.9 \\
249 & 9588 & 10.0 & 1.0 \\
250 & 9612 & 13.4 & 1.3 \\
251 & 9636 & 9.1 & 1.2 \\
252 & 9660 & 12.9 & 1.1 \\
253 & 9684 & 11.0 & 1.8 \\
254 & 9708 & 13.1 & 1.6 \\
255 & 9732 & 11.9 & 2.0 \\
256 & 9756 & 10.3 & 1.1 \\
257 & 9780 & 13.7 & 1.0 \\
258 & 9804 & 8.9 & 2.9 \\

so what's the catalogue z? 1.036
